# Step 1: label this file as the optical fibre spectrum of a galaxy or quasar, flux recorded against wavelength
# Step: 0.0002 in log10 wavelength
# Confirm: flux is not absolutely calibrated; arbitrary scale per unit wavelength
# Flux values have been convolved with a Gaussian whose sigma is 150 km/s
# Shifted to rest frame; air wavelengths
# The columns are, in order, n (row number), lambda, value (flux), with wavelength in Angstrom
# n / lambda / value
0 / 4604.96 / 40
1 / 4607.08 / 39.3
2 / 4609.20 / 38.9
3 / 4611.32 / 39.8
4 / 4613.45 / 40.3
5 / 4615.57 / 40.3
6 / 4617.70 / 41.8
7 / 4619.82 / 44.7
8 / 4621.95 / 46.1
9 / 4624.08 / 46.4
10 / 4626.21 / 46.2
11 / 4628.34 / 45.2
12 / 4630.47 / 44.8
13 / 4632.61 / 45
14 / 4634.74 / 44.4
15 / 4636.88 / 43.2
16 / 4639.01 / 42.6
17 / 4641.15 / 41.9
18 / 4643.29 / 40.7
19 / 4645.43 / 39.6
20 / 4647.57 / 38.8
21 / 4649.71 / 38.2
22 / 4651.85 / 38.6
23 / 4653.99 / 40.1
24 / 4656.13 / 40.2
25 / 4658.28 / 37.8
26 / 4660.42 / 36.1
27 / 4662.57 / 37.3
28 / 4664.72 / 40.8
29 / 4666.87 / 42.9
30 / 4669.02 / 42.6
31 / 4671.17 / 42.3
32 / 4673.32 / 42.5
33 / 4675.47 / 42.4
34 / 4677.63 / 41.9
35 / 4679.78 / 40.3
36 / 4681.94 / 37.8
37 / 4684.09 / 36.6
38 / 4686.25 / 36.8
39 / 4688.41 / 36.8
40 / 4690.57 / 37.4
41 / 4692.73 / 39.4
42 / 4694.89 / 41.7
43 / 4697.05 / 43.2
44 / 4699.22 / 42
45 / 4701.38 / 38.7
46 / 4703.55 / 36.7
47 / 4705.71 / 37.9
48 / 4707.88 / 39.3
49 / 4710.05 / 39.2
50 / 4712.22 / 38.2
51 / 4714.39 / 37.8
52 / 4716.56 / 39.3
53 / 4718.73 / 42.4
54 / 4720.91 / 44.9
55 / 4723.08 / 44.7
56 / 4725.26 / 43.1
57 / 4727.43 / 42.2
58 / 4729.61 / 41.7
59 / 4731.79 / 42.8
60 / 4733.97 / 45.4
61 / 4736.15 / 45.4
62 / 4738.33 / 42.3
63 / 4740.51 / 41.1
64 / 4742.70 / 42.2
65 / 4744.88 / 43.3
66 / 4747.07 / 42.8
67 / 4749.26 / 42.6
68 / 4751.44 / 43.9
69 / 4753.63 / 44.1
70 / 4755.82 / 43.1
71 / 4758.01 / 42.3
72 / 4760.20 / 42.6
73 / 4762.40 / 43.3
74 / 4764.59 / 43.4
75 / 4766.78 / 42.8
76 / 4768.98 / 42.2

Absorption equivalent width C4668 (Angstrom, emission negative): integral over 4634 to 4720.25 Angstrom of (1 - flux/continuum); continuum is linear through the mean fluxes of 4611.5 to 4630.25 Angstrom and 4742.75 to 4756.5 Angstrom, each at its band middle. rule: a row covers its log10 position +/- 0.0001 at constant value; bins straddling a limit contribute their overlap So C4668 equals 7.1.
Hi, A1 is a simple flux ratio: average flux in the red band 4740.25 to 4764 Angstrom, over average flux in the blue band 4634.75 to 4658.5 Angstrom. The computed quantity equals 1.1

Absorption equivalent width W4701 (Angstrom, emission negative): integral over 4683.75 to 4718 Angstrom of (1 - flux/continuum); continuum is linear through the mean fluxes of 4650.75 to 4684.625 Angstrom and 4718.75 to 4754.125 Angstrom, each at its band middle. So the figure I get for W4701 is 2.2 Angstrom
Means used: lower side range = 40.1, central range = 38.9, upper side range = 43.2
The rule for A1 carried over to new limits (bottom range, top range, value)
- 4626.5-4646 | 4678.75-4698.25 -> 0.90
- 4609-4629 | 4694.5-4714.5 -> 0.92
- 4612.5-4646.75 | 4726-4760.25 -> 0.99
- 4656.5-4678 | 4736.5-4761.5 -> 1.06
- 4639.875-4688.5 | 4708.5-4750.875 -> 1.06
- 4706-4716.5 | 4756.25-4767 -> 1.11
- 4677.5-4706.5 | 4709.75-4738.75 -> 1.08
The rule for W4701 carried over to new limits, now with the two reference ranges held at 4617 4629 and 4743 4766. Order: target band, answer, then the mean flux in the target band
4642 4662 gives 2.6 Angstrom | 38.9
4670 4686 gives 1.4 Angstrom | 40.4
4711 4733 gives 1.0 Angstrom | 41.7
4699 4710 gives 1.3 Angstrom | 38.7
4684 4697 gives 1.6 Angstrom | 38.6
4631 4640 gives 0.2 Angstrom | 43.9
